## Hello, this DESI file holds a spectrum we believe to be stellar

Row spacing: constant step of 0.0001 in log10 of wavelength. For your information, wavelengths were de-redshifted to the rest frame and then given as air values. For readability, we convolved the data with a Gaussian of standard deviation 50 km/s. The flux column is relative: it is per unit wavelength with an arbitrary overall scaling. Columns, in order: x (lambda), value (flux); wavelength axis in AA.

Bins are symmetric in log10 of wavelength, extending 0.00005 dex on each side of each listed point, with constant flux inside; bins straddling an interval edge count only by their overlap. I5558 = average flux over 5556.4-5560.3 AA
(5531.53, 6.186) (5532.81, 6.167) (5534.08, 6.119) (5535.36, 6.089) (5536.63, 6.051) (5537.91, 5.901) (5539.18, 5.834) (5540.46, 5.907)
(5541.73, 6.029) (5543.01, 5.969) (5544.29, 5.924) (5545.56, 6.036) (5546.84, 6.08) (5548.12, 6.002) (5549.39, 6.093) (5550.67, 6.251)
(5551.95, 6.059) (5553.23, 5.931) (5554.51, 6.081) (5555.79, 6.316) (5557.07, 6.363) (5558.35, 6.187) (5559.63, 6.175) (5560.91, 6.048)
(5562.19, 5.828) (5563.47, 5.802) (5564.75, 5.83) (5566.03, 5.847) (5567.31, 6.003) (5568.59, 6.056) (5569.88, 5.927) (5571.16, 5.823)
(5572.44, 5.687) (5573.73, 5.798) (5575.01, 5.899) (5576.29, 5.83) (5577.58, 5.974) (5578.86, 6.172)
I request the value 6.24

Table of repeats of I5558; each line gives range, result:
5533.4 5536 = 6.11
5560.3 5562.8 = 5.94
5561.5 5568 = 5.87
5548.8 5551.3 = 6.17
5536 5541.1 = 5.93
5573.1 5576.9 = 5.85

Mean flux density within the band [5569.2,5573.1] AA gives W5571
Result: 5.8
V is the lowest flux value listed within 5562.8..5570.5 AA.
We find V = 5.802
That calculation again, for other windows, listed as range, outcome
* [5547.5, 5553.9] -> 5.931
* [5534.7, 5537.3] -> 6.051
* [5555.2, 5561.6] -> 6.048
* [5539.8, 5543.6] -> 5.907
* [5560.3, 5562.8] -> 5.828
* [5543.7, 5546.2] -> 5.924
